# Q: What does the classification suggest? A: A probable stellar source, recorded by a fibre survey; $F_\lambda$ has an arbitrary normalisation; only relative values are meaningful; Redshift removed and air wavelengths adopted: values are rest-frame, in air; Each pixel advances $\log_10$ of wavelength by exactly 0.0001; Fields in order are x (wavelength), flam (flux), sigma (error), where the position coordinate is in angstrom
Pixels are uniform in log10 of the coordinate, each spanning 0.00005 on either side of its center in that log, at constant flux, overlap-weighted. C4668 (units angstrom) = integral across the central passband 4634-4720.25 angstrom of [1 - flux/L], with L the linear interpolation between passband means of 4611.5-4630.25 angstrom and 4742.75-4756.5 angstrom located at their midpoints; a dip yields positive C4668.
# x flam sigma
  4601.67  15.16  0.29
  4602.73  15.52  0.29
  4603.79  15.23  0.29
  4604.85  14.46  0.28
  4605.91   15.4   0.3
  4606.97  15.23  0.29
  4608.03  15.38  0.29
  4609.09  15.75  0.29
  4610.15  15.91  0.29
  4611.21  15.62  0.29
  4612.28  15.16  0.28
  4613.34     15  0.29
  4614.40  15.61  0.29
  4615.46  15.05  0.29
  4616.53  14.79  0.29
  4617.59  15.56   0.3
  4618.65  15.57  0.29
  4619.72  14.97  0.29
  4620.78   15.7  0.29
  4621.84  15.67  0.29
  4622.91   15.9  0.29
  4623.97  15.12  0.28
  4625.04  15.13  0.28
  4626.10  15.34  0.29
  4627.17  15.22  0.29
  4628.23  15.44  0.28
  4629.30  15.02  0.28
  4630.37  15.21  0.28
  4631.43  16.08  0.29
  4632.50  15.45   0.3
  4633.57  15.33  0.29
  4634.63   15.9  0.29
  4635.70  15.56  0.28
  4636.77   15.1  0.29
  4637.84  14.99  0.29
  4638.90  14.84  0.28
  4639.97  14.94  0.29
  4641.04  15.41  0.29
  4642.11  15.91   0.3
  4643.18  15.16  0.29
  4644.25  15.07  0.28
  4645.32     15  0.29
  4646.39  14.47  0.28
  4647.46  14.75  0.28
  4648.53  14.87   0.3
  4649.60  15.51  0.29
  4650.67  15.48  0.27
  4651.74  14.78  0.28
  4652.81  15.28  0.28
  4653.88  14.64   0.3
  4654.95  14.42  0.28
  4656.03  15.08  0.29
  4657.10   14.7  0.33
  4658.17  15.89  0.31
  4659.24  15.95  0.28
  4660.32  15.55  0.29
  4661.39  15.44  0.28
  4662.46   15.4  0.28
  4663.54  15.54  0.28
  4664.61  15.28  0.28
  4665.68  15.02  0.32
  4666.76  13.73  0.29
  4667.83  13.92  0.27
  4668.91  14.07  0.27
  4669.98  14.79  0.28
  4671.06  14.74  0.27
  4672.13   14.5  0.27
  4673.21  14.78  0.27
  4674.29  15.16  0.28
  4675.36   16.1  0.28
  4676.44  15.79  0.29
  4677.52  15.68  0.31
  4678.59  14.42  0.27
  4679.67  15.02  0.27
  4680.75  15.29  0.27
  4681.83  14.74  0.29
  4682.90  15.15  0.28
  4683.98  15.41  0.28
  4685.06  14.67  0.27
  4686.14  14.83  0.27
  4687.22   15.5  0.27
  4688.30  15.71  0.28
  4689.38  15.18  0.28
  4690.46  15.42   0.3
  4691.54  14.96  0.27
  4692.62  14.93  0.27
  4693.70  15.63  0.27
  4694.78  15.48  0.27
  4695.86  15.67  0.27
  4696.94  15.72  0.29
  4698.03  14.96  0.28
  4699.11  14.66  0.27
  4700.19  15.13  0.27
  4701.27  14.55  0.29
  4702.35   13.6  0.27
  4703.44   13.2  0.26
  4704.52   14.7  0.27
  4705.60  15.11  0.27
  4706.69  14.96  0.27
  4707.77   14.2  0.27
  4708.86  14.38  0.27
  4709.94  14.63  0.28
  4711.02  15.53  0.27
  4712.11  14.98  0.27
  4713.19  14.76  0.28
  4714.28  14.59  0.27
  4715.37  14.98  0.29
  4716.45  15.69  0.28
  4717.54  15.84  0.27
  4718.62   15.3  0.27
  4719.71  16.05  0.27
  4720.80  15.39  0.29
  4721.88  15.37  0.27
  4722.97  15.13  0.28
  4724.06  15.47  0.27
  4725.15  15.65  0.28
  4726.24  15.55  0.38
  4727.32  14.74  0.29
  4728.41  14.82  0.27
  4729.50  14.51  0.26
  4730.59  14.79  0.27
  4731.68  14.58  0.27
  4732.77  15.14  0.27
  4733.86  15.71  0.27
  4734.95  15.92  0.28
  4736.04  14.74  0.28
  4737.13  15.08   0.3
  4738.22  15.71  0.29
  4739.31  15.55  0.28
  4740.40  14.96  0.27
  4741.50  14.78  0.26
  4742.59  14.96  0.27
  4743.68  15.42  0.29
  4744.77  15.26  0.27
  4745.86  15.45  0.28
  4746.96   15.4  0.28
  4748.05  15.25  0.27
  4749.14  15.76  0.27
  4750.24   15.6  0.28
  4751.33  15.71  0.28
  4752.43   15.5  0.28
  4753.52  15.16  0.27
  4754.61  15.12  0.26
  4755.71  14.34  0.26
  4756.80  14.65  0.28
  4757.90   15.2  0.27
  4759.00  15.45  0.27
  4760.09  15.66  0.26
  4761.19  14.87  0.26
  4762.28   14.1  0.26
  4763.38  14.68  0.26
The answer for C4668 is 1.4 angstrom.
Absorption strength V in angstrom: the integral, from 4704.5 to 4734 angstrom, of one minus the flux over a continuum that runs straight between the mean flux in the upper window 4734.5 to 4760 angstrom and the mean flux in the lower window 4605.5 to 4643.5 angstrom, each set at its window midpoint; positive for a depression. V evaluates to 0.4 angstrom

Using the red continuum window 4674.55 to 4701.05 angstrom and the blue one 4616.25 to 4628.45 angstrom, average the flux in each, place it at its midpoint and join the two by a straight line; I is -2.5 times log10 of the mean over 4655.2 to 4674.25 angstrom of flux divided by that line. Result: 0.02 mag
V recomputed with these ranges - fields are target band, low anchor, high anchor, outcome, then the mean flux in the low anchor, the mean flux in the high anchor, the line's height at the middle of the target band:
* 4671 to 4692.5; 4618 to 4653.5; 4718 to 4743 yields 0.1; 15.3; 15.2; 15.2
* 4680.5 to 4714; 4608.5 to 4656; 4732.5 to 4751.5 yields 0.8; 15.3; 15.4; 15.3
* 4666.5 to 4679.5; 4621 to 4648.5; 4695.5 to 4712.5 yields 0.1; 15.3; 14.7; 15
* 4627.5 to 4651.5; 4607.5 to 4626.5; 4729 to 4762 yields 0.2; 15.4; 15.2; 15.4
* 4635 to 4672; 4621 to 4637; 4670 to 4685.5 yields 0.6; 15.4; 15.1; 15.3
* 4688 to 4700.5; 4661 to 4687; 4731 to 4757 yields -0.2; 15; 15.2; 15.1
